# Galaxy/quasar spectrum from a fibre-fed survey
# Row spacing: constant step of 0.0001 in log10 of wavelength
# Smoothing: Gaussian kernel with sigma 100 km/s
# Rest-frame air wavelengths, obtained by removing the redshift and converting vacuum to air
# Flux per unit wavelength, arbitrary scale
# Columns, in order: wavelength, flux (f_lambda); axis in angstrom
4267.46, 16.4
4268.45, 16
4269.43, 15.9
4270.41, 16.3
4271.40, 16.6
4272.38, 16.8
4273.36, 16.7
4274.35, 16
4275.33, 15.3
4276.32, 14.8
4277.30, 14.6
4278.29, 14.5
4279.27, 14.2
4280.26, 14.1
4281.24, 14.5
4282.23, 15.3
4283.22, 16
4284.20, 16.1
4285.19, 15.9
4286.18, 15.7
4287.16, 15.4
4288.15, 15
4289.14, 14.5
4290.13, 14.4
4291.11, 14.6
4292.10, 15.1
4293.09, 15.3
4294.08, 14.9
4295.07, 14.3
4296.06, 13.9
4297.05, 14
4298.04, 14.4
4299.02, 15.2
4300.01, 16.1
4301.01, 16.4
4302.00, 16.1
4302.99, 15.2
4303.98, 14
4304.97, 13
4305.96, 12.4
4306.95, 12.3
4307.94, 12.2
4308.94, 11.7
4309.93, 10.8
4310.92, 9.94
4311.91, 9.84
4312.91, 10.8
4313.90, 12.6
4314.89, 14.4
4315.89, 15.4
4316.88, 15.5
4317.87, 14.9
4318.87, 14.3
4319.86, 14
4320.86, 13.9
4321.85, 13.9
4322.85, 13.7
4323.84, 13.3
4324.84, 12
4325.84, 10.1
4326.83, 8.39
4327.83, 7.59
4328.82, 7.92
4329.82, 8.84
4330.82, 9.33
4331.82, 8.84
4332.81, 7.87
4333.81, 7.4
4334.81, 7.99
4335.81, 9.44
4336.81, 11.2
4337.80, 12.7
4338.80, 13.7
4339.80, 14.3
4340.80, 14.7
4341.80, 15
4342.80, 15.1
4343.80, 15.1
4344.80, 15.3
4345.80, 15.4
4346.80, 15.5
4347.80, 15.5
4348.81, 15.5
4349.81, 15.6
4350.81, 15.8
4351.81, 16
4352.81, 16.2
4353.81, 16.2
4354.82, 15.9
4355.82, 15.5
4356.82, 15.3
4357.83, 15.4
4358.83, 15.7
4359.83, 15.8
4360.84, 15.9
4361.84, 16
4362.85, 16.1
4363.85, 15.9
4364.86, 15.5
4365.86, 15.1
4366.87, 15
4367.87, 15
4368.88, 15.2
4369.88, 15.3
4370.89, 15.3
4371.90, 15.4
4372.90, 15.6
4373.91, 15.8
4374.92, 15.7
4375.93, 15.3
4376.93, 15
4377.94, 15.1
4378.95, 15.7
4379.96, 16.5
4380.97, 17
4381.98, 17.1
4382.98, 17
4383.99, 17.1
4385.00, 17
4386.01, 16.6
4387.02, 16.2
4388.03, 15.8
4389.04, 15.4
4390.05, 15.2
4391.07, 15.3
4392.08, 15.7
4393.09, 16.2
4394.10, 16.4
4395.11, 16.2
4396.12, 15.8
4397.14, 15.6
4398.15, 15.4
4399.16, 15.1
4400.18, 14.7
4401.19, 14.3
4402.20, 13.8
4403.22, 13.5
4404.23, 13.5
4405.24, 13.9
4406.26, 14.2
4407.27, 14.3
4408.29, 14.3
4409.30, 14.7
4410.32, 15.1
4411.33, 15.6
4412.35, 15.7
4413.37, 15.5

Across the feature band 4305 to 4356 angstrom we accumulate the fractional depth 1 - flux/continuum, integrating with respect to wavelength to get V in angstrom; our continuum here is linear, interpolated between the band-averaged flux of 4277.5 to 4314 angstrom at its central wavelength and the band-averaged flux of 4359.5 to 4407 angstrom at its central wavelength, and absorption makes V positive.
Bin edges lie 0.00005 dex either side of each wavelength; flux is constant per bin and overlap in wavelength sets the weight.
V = 6.6 angstrom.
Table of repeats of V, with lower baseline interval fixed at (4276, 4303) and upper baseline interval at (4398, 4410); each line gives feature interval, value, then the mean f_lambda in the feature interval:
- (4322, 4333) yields 3.6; 9.99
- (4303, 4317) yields 2.2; 12.5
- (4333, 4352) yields 1.4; 13.6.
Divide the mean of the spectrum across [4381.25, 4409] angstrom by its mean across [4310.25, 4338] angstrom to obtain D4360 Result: 1.37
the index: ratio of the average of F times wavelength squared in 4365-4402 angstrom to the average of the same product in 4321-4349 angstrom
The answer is 1.3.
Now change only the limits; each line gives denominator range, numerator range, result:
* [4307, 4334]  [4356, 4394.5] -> 1.41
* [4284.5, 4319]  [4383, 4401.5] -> 1.18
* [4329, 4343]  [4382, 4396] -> 1.51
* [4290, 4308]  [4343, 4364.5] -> 1.11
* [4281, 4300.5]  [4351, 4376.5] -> 1.07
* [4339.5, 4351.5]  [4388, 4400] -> 1.05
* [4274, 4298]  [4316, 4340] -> 0.77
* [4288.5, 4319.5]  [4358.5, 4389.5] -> 1.18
